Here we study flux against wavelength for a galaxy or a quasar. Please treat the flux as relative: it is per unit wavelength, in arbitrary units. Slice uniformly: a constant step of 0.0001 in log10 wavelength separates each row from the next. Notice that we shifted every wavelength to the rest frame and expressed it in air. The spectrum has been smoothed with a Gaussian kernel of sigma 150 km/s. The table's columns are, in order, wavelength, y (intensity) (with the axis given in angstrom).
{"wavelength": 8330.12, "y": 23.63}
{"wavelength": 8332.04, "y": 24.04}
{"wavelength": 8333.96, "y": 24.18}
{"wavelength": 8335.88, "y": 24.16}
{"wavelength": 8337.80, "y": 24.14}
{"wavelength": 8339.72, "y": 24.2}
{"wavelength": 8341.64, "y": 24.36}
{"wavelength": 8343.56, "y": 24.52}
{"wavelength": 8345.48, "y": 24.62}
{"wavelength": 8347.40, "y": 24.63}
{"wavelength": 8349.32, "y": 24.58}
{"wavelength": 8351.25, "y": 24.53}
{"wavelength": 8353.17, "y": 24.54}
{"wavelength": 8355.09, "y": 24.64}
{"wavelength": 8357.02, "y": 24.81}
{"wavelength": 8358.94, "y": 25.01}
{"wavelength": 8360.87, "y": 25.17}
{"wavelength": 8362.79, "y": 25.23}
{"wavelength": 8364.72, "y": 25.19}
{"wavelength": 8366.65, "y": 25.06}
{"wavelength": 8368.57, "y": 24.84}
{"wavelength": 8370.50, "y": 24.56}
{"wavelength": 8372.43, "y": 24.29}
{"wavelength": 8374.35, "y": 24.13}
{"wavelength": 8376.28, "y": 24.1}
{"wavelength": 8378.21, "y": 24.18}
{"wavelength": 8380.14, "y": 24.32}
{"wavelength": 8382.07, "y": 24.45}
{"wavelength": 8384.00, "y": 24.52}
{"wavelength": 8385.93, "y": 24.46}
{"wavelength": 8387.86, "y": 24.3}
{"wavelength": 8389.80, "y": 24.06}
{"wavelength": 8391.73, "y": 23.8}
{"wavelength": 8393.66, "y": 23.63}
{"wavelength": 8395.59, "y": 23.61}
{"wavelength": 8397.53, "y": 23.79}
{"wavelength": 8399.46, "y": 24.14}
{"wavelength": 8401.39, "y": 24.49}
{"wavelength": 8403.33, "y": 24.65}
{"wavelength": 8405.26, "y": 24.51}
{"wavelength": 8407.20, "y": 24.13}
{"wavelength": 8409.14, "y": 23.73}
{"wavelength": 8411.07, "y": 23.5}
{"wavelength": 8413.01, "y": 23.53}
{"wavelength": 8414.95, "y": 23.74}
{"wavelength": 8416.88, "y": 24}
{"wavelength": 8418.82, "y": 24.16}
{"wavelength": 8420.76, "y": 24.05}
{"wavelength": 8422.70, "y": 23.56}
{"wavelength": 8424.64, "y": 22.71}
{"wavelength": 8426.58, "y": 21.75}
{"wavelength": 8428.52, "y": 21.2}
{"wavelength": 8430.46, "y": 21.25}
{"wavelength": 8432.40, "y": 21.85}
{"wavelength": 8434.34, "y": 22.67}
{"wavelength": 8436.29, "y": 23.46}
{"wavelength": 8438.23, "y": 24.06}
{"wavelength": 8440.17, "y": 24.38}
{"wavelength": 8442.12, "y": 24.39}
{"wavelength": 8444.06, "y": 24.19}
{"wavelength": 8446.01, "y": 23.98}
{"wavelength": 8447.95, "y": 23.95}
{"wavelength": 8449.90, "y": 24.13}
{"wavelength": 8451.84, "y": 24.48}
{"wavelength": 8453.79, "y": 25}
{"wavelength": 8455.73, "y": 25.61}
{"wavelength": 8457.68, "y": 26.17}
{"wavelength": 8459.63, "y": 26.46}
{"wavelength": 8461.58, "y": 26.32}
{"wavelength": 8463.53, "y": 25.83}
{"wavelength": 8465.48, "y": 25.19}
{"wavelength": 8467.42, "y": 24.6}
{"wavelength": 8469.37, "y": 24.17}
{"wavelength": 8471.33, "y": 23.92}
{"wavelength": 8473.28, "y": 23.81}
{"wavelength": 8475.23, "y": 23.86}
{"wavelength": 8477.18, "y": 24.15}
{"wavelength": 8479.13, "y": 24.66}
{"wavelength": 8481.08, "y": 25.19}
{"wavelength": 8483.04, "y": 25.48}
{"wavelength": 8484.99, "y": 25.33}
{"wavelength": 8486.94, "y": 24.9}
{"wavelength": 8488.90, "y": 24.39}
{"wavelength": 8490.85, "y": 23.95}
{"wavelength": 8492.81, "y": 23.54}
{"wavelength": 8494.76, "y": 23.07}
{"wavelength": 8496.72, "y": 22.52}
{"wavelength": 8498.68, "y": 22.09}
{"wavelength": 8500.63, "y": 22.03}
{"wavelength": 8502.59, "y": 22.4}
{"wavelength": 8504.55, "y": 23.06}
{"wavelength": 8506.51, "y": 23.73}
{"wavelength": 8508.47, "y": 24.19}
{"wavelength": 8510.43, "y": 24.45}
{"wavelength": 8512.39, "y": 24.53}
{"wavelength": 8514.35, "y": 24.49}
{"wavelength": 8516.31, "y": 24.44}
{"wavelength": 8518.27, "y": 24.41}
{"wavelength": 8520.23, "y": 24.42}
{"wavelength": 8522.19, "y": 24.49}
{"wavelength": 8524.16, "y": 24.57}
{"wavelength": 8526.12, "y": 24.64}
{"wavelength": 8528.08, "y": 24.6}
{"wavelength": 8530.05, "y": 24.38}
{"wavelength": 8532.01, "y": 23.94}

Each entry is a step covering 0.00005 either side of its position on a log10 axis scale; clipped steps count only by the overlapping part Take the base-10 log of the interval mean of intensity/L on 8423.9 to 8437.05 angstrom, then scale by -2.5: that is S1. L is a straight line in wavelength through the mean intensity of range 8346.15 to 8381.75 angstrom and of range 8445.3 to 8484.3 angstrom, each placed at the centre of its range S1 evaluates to 0.13 mag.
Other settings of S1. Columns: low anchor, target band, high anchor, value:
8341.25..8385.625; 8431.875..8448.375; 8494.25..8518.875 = 0.014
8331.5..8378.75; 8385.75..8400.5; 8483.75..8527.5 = 0.020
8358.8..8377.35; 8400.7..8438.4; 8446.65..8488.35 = 0.068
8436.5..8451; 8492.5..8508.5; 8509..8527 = 0.071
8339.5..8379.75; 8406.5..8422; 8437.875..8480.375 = 0.037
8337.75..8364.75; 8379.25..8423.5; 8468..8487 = 0.025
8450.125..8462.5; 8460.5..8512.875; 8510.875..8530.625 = 0.042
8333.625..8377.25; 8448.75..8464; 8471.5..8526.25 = -0.056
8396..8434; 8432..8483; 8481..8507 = -0.045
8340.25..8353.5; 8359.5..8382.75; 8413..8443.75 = -0.022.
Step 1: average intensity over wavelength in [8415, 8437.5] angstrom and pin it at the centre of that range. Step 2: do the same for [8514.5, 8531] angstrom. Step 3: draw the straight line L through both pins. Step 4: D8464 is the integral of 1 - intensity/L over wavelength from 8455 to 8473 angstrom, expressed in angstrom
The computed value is -1.4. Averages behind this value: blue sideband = 22.8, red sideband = 24.5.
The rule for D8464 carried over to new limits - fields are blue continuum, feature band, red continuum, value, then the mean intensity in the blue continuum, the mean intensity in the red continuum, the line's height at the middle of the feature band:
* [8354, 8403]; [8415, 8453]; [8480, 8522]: 1.3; 24.4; 23.9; 24.2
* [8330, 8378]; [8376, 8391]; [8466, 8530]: 0.1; 24.5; 24.1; 24.4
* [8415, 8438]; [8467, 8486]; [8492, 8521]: -1.0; 22.9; 23.6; 23.3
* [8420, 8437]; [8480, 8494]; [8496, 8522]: -0.8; 22.5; 23.6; 23.3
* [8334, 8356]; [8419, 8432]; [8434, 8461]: 1.1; 24.4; 24.6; 24.5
